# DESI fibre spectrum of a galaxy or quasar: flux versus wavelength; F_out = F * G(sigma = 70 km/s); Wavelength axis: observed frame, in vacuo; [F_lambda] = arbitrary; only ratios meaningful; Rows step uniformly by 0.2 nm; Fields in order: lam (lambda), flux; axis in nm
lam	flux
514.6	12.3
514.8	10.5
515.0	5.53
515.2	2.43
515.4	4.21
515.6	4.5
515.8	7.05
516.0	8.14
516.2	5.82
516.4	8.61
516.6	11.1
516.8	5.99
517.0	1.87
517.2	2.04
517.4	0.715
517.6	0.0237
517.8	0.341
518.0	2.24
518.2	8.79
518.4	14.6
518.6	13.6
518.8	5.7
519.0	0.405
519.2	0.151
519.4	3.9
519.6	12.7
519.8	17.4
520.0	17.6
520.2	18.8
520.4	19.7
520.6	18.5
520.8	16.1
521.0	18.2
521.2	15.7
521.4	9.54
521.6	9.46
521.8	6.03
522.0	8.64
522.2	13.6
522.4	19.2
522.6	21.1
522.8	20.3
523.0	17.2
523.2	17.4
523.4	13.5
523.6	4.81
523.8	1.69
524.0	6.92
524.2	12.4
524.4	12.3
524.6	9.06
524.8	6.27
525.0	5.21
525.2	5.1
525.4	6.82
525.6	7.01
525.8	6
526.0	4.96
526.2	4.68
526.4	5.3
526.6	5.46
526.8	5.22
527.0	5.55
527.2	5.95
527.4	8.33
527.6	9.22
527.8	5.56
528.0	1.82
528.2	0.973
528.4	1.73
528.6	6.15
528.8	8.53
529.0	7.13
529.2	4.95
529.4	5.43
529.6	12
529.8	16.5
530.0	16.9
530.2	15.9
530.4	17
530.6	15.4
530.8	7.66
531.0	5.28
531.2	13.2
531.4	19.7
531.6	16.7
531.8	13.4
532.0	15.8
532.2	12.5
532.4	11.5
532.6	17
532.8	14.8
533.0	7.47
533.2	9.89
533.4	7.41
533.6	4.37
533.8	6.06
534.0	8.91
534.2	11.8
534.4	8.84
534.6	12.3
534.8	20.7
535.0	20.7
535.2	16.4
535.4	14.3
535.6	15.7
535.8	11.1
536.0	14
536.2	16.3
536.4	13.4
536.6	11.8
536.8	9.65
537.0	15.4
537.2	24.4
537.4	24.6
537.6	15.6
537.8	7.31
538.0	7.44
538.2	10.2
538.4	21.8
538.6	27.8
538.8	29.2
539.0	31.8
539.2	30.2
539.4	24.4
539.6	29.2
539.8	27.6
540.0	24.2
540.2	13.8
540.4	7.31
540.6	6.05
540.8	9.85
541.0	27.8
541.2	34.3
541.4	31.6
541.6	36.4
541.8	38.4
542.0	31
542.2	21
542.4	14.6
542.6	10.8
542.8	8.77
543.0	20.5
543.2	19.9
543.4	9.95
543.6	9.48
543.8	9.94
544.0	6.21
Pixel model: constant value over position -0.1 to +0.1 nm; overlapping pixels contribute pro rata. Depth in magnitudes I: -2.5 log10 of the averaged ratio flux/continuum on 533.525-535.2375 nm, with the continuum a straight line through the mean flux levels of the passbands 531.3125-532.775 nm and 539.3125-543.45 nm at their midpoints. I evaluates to 0.35 mag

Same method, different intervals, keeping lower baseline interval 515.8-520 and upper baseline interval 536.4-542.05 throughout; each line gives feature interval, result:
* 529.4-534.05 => 0.289 mag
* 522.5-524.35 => -0.243 mag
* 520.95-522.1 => -0.218 mag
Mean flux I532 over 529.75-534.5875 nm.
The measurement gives 12.2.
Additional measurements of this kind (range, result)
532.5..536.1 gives 12.3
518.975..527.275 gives 10.5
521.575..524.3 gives 12.4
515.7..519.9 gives 6.25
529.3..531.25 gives 12.5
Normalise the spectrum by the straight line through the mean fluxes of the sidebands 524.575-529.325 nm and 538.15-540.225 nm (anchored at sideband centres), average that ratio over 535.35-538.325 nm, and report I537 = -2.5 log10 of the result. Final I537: 0.45 mag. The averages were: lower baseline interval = 5.65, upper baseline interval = 25.3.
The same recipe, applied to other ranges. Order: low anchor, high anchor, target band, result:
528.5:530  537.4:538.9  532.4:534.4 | 0.306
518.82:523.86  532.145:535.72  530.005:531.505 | -0.107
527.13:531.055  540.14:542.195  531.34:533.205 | -0.120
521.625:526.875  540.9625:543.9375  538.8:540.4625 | -0.244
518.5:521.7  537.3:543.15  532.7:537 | 0.482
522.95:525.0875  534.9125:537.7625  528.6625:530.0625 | 0.234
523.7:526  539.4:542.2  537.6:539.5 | 0.063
